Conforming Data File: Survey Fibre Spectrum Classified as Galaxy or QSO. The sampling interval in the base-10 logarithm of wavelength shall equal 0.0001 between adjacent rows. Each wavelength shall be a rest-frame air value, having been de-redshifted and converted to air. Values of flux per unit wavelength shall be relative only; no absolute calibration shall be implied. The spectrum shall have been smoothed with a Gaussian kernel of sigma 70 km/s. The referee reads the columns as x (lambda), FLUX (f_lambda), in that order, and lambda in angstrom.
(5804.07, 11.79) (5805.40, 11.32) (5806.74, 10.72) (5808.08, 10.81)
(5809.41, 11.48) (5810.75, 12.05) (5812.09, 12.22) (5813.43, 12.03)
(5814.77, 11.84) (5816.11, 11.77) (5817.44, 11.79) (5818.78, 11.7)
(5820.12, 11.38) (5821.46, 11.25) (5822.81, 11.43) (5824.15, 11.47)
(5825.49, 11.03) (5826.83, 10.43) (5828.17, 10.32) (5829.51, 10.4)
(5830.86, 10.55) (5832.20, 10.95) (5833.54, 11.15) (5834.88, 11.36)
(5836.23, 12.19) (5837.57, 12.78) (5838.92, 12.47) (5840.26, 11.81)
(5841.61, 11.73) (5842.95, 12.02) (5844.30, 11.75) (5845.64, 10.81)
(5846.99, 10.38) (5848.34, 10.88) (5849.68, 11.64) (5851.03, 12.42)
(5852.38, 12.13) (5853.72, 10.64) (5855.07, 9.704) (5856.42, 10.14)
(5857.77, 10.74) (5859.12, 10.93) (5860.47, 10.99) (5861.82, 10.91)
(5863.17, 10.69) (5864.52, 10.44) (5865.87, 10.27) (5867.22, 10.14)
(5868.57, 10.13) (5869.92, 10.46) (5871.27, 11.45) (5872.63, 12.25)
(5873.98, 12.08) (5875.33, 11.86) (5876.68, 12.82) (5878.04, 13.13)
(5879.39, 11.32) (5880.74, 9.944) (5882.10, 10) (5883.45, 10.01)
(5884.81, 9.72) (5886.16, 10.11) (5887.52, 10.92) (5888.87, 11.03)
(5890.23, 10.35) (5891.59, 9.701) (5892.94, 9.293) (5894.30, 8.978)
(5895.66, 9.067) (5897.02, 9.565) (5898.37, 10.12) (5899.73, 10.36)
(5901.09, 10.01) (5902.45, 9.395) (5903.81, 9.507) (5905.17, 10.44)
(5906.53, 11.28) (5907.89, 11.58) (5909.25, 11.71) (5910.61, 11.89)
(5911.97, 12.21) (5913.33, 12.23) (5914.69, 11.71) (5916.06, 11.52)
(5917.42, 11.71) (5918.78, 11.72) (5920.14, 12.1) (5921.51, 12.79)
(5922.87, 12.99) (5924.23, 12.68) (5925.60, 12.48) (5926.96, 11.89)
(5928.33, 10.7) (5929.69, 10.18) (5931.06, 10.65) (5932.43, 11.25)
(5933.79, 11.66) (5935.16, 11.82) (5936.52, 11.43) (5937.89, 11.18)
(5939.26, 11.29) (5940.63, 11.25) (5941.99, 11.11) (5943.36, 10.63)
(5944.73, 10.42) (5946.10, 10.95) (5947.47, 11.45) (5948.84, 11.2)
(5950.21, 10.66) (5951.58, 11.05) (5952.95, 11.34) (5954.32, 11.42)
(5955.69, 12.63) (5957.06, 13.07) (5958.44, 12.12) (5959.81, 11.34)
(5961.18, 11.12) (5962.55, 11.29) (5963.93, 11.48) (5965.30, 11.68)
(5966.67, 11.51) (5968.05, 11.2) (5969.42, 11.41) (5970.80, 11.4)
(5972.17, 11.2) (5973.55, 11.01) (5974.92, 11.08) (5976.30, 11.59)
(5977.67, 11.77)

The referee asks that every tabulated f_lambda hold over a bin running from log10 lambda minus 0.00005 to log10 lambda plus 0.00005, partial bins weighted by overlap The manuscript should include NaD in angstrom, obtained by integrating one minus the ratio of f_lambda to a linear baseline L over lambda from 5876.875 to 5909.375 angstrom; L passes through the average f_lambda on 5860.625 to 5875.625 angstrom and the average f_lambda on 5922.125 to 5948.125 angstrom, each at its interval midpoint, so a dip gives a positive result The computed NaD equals 2.3 angstrom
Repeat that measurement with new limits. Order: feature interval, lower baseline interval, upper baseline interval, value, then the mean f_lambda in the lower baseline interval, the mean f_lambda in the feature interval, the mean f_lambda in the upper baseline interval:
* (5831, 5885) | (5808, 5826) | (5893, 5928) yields 1.10 angstrom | 11.6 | 11.2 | 11.2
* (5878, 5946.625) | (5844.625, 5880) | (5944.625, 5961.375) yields 2.25 angstrom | 11.1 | 11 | 11.5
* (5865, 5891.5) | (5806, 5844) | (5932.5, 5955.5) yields 1.03 angstrom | 11.5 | 10.9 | 11.2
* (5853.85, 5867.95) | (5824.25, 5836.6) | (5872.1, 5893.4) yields 0.55 angstrom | 10.9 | 10.5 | 10.9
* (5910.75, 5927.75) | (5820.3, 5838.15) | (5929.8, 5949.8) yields -1.55 angstrom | 11.2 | 12.2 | 11.1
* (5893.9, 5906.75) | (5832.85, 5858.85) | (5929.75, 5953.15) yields 1.59 angstrom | 11.4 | 9.84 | 11.1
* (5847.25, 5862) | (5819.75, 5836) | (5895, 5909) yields -0.40 angstrom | 11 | 11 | 10.2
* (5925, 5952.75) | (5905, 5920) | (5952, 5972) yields 1.19 angstrom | 11.7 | 11.2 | 11.6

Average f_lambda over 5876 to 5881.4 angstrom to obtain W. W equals 11.8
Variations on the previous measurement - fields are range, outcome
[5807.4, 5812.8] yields 11.6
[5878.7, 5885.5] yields 10.2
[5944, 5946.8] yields 10.7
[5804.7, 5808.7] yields 11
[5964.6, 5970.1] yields 11.5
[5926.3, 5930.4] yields 10.9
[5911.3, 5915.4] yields 12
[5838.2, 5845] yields 12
